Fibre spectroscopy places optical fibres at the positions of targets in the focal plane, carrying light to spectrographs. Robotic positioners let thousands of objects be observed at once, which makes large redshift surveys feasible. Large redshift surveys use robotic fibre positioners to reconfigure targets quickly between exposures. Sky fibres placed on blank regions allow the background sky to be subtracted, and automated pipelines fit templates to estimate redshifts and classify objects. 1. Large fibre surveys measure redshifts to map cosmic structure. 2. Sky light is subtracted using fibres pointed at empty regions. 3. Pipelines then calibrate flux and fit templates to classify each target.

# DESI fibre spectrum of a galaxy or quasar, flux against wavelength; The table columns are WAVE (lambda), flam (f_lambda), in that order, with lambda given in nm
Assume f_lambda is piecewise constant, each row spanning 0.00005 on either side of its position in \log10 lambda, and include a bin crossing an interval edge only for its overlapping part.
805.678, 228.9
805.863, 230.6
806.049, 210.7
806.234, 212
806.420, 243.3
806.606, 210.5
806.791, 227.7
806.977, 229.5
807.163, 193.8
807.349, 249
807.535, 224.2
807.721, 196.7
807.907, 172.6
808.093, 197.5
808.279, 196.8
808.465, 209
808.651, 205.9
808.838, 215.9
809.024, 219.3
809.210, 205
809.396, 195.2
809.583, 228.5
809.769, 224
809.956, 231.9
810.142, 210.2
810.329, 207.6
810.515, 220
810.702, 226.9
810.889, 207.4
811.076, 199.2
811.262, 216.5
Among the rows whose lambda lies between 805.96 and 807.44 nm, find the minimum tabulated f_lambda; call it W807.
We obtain 193.8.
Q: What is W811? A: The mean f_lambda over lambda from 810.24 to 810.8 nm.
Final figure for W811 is 218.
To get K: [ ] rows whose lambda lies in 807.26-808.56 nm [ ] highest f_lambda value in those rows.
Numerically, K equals 249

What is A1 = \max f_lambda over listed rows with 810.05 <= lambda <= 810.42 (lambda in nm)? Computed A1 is 210.2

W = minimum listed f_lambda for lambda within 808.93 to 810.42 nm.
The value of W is 195.2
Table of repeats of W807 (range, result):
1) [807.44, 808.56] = 172.6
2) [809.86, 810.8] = 207.6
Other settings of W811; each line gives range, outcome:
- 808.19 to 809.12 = 209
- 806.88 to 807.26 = 212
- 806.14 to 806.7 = 222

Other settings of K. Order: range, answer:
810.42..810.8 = 226.9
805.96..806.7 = 243.3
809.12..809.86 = 228.5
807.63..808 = 196.7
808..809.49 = 219.3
